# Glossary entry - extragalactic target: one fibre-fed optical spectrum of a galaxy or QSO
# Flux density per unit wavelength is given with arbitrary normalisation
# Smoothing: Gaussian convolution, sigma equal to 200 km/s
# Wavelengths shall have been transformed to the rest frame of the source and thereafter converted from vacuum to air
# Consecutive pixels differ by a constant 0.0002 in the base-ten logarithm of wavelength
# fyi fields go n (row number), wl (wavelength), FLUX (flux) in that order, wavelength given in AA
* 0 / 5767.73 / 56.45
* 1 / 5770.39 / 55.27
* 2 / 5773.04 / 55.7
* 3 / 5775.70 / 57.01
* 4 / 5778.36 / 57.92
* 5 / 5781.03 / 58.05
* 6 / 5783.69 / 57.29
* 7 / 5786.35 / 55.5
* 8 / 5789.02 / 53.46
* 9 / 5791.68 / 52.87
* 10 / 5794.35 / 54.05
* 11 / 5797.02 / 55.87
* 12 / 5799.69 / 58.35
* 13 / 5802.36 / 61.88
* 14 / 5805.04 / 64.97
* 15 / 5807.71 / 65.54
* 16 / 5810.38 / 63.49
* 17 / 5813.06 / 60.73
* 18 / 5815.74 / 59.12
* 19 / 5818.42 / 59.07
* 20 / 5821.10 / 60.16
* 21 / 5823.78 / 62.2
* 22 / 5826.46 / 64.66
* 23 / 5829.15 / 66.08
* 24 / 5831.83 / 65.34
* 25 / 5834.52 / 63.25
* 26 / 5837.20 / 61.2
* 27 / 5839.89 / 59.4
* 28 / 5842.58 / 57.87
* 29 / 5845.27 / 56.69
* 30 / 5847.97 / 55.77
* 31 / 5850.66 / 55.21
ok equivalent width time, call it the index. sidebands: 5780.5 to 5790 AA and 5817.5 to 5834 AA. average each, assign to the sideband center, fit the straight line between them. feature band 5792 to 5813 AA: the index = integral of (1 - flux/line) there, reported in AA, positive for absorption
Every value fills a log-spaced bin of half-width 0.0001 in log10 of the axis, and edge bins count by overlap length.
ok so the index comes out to -0.4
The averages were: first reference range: 56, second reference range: 63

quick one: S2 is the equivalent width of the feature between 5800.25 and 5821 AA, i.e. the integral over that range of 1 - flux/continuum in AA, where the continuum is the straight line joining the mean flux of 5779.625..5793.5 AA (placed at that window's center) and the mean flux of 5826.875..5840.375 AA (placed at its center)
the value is -0.8 AA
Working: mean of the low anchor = 55.4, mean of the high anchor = 63.4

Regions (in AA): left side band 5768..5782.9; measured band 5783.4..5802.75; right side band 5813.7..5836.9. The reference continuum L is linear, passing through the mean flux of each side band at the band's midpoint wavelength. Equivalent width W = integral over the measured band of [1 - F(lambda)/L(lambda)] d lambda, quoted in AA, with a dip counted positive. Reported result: 1.0 AA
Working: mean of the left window 56.8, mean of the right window 62.4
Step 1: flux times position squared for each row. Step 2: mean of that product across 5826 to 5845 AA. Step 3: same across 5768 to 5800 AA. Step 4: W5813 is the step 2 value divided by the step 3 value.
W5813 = 1.13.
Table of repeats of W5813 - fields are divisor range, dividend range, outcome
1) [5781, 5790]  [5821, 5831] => 1.16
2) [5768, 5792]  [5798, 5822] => 1.11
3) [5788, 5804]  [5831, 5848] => 1.08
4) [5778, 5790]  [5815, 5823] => 1.07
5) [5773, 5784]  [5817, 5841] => 1.11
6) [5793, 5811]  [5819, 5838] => 1.05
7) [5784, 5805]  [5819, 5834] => 1.13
